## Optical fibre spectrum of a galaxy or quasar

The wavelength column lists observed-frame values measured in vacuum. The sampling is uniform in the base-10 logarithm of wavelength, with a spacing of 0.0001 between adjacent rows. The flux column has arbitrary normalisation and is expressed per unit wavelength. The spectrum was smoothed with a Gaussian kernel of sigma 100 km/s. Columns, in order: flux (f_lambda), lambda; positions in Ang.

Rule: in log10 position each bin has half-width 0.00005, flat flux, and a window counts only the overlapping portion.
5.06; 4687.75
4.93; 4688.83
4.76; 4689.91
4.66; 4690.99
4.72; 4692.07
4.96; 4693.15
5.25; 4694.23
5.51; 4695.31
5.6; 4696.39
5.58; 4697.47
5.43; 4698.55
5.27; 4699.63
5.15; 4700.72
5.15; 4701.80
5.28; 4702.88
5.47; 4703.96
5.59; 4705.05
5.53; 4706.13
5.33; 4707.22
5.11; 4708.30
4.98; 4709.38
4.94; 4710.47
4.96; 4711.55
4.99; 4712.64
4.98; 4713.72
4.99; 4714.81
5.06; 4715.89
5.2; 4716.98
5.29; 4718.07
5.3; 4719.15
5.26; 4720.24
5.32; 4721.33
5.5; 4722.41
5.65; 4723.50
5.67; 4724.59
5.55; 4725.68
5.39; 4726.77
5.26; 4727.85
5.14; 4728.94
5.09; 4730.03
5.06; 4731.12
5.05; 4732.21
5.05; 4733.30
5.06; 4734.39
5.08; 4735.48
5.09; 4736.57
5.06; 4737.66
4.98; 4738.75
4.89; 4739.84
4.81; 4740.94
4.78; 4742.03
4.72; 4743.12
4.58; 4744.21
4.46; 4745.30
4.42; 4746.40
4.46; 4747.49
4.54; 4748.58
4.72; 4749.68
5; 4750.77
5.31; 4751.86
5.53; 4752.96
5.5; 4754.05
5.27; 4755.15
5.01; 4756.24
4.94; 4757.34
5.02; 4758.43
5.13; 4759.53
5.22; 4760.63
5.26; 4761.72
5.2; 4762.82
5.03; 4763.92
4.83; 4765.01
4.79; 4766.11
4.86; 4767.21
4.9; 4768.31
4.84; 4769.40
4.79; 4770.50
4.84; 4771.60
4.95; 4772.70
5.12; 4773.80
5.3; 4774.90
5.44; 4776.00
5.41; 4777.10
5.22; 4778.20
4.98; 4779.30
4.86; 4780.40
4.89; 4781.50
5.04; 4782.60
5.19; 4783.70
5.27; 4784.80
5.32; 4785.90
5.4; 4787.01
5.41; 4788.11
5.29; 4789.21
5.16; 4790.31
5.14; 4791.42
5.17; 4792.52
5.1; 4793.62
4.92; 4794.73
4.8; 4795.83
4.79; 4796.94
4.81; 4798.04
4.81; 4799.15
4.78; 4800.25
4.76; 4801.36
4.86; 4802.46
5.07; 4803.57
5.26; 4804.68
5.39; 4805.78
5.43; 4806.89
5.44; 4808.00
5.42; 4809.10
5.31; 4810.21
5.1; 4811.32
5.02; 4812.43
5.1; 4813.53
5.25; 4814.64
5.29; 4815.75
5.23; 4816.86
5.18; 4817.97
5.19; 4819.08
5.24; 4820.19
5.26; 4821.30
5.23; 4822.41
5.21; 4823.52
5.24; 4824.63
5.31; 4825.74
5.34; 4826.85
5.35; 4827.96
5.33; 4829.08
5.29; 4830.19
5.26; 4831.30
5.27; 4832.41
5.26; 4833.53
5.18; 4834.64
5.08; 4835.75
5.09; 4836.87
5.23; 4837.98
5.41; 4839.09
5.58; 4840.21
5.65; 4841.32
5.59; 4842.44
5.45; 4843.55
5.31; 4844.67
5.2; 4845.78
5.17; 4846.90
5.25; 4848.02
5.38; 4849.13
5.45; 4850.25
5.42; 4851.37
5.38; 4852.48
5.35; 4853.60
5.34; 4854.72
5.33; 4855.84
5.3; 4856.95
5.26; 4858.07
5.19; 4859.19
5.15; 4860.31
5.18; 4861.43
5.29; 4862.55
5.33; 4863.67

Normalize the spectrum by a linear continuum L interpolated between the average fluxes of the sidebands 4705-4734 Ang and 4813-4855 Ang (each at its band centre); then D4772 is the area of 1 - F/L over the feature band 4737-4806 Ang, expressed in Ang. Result 3.28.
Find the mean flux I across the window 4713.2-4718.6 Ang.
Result 5.1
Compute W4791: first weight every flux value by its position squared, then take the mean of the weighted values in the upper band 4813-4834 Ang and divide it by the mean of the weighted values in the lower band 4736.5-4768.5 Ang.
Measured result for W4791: 1.1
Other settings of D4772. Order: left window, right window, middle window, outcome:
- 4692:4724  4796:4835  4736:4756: 1.3 Ang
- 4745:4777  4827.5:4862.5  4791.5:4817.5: 0.3 Ang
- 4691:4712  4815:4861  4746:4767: 1.0 Ang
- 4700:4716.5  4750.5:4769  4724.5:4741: 0.0 Ang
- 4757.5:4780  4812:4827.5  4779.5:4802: 0.4 Ang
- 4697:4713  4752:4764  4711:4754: 1.3 Ang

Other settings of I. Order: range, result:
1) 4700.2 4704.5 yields 5.27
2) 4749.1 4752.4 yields 5.01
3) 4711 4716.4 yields 5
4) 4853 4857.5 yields 5.33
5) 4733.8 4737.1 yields 5.08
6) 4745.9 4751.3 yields 4.63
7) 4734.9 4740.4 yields 5.02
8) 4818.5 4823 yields 5.23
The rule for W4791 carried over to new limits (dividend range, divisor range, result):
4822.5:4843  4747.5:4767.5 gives 1.09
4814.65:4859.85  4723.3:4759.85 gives 1.10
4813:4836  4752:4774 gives 1.06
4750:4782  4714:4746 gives 1.01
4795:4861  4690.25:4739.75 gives 1.05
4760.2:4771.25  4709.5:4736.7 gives 0.97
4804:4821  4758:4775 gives 1.07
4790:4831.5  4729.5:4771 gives 1.07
